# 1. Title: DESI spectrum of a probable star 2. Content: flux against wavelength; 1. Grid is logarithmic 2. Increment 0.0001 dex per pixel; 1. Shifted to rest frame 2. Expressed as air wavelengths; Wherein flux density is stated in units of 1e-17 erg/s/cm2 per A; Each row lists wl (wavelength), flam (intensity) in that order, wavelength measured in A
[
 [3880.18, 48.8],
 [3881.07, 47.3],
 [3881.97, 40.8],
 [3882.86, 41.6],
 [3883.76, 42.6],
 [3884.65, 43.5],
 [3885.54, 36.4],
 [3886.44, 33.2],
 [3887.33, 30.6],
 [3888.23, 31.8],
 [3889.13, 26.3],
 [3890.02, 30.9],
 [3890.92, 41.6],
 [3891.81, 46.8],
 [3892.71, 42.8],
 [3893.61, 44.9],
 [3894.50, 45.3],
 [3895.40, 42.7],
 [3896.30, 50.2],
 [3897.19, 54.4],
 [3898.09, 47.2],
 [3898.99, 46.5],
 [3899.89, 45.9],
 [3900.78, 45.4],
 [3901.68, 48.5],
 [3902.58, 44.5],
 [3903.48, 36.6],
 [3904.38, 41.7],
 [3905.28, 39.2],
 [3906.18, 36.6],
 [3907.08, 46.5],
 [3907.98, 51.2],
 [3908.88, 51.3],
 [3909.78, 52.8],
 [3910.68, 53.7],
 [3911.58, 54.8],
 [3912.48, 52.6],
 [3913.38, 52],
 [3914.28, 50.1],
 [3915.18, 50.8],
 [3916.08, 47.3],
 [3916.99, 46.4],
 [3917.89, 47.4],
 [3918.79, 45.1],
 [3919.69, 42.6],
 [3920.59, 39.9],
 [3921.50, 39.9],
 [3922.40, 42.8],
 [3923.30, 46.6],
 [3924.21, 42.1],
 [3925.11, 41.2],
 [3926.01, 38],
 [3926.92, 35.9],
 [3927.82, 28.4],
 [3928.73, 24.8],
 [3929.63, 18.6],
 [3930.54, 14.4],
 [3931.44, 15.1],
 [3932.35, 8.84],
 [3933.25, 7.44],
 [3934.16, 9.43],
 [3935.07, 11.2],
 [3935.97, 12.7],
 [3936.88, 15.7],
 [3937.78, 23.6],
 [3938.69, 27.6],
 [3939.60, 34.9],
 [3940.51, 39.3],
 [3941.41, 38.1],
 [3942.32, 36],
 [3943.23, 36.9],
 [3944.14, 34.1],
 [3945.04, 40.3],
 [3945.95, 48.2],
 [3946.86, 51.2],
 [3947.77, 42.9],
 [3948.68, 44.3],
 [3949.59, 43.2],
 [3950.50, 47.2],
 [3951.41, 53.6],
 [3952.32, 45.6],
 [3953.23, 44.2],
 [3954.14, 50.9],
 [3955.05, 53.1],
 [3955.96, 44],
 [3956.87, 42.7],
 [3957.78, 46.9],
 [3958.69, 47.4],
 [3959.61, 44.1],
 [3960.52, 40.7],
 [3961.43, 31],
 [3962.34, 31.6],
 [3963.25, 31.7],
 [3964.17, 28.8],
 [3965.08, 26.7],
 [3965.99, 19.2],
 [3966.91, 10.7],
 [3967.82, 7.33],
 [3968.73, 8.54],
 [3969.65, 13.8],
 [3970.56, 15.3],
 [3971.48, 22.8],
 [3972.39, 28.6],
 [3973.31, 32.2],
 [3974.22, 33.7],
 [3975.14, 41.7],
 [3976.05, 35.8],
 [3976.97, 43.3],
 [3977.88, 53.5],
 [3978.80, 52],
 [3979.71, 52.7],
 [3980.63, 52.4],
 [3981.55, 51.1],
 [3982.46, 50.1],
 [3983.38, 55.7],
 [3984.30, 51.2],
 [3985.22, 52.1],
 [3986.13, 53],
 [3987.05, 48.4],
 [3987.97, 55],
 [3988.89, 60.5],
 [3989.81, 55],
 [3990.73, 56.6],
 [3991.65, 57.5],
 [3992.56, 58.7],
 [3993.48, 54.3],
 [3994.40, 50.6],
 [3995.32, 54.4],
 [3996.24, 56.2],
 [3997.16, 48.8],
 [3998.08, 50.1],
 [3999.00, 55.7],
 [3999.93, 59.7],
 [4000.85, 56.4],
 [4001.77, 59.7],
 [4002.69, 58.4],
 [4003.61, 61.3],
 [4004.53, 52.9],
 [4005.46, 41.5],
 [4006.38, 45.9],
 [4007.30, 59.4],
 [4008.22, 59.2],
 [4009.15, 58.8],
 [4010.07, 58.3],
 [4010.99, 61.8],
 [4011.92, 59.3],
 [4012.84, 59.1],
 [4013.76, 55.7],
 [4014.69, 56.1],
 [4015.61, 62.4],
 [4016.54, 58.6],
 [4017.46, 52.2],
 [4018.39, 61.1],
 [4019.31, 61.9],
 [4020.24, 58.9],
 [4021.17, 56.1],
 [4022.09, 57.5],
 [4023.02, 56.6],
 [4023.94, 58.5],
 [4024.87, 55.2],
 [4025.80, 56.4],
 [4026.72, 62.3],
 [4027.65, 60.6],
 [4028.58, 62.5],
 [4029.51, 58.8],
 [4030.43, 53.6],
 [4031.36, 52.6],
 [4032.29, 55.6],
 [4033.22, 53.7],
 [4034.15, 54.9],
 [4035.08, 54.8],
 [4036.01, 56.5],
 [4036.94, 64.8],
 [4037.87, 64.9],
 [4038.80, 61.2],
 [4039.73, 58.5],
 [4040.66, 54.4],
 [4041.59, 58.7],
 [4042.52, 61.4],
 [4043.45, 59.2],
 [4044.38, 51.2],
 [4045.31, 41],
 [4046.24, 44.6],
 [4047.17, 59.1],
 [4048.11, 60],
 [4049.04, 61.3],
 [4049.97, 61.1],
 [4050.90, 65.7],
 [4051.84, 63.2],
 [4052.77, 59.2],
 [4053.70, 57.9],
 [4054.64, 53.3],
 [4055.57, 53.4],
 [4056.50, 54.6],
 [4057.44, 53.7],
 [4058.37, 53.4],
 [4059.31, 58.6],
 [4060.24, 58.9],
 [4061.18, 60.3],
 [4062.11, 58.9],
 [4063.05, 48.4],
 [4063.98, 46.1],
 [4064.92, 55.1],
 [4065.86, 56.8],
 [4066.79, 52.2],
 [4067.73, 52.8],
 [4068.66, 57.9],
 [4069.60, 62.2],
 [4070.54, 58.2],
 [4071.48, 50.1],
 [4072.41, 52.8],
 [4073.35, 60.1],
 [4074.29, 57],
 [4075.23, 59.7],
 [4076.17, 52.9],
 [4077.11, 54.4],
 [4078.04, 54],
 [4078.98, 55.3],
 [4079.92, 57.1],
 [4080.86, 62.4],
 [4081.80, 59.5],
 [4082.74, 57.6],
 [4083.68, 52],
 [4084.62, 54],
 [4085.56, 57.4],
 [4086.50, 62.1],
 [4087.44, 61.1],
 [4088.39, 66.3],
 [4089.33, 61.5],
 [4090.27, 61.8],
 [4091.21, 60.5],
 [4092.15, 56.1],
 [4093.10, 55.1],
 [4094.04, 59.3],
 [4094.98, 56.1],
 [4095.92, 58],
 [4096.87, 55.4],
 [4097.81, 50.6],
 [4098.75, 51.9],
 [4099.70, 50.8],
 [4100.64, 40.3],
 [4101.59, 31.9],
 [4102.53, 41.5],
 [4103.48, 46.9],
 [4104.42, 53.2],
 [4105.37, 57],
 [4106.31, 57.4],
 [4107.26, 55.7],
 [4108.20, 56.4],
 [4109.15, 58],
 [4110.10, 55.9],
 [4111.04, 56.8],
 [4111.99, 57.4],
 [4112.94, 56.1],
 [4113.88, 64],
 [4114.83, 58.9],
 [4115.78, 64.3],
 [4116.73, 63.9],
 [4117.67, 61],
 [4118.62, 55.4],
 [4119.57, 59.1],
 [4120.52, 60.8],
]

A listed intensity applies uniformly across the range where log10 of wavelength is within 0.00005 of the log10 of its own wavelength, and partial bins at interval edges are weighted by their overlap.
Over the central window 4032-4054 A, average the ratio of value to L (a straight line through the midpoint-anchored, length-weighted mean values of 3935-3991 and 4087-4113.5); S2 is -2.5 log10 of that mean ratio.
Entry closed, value -0.197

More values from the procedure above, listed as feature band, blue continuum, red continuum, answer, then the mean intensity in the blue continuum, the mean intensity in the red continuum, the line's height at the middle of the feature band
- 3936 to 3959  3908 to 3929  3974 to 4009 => 0.18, 44.9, 52.7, 48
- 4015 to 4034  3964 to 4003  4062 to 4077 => -0.17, 44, 54.9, 49.2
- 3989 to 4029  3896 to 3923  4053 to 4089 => -0.08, 46.8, 56.3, 52.7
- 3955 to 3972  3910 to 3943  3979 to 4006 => 0.46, 34.4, 54.1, 45.5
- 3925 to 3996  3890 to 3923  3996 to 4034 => 0.35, 46.1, 56.8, 51.4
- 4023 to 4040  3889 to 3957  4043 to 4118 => -0.14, 39.7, 56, 50.9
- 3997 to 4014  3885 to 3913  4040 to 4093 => -0.08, 43.7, 56.8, 52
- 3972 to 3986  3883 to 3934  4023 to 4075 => 0.06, 40.3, 56.7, 48.5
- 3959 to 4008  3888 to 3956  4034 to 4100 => 0.08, 39.5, 56.8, 46.9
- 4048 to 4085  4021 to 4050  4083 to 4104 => -0.02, 57.1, 54.1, 55.5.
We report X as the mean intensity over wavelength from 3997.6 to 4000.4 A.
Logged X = 55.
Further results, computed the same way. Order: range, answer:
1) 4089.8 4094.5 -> 58.6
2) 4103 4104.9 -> 49.9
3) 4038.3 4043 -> 58.9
